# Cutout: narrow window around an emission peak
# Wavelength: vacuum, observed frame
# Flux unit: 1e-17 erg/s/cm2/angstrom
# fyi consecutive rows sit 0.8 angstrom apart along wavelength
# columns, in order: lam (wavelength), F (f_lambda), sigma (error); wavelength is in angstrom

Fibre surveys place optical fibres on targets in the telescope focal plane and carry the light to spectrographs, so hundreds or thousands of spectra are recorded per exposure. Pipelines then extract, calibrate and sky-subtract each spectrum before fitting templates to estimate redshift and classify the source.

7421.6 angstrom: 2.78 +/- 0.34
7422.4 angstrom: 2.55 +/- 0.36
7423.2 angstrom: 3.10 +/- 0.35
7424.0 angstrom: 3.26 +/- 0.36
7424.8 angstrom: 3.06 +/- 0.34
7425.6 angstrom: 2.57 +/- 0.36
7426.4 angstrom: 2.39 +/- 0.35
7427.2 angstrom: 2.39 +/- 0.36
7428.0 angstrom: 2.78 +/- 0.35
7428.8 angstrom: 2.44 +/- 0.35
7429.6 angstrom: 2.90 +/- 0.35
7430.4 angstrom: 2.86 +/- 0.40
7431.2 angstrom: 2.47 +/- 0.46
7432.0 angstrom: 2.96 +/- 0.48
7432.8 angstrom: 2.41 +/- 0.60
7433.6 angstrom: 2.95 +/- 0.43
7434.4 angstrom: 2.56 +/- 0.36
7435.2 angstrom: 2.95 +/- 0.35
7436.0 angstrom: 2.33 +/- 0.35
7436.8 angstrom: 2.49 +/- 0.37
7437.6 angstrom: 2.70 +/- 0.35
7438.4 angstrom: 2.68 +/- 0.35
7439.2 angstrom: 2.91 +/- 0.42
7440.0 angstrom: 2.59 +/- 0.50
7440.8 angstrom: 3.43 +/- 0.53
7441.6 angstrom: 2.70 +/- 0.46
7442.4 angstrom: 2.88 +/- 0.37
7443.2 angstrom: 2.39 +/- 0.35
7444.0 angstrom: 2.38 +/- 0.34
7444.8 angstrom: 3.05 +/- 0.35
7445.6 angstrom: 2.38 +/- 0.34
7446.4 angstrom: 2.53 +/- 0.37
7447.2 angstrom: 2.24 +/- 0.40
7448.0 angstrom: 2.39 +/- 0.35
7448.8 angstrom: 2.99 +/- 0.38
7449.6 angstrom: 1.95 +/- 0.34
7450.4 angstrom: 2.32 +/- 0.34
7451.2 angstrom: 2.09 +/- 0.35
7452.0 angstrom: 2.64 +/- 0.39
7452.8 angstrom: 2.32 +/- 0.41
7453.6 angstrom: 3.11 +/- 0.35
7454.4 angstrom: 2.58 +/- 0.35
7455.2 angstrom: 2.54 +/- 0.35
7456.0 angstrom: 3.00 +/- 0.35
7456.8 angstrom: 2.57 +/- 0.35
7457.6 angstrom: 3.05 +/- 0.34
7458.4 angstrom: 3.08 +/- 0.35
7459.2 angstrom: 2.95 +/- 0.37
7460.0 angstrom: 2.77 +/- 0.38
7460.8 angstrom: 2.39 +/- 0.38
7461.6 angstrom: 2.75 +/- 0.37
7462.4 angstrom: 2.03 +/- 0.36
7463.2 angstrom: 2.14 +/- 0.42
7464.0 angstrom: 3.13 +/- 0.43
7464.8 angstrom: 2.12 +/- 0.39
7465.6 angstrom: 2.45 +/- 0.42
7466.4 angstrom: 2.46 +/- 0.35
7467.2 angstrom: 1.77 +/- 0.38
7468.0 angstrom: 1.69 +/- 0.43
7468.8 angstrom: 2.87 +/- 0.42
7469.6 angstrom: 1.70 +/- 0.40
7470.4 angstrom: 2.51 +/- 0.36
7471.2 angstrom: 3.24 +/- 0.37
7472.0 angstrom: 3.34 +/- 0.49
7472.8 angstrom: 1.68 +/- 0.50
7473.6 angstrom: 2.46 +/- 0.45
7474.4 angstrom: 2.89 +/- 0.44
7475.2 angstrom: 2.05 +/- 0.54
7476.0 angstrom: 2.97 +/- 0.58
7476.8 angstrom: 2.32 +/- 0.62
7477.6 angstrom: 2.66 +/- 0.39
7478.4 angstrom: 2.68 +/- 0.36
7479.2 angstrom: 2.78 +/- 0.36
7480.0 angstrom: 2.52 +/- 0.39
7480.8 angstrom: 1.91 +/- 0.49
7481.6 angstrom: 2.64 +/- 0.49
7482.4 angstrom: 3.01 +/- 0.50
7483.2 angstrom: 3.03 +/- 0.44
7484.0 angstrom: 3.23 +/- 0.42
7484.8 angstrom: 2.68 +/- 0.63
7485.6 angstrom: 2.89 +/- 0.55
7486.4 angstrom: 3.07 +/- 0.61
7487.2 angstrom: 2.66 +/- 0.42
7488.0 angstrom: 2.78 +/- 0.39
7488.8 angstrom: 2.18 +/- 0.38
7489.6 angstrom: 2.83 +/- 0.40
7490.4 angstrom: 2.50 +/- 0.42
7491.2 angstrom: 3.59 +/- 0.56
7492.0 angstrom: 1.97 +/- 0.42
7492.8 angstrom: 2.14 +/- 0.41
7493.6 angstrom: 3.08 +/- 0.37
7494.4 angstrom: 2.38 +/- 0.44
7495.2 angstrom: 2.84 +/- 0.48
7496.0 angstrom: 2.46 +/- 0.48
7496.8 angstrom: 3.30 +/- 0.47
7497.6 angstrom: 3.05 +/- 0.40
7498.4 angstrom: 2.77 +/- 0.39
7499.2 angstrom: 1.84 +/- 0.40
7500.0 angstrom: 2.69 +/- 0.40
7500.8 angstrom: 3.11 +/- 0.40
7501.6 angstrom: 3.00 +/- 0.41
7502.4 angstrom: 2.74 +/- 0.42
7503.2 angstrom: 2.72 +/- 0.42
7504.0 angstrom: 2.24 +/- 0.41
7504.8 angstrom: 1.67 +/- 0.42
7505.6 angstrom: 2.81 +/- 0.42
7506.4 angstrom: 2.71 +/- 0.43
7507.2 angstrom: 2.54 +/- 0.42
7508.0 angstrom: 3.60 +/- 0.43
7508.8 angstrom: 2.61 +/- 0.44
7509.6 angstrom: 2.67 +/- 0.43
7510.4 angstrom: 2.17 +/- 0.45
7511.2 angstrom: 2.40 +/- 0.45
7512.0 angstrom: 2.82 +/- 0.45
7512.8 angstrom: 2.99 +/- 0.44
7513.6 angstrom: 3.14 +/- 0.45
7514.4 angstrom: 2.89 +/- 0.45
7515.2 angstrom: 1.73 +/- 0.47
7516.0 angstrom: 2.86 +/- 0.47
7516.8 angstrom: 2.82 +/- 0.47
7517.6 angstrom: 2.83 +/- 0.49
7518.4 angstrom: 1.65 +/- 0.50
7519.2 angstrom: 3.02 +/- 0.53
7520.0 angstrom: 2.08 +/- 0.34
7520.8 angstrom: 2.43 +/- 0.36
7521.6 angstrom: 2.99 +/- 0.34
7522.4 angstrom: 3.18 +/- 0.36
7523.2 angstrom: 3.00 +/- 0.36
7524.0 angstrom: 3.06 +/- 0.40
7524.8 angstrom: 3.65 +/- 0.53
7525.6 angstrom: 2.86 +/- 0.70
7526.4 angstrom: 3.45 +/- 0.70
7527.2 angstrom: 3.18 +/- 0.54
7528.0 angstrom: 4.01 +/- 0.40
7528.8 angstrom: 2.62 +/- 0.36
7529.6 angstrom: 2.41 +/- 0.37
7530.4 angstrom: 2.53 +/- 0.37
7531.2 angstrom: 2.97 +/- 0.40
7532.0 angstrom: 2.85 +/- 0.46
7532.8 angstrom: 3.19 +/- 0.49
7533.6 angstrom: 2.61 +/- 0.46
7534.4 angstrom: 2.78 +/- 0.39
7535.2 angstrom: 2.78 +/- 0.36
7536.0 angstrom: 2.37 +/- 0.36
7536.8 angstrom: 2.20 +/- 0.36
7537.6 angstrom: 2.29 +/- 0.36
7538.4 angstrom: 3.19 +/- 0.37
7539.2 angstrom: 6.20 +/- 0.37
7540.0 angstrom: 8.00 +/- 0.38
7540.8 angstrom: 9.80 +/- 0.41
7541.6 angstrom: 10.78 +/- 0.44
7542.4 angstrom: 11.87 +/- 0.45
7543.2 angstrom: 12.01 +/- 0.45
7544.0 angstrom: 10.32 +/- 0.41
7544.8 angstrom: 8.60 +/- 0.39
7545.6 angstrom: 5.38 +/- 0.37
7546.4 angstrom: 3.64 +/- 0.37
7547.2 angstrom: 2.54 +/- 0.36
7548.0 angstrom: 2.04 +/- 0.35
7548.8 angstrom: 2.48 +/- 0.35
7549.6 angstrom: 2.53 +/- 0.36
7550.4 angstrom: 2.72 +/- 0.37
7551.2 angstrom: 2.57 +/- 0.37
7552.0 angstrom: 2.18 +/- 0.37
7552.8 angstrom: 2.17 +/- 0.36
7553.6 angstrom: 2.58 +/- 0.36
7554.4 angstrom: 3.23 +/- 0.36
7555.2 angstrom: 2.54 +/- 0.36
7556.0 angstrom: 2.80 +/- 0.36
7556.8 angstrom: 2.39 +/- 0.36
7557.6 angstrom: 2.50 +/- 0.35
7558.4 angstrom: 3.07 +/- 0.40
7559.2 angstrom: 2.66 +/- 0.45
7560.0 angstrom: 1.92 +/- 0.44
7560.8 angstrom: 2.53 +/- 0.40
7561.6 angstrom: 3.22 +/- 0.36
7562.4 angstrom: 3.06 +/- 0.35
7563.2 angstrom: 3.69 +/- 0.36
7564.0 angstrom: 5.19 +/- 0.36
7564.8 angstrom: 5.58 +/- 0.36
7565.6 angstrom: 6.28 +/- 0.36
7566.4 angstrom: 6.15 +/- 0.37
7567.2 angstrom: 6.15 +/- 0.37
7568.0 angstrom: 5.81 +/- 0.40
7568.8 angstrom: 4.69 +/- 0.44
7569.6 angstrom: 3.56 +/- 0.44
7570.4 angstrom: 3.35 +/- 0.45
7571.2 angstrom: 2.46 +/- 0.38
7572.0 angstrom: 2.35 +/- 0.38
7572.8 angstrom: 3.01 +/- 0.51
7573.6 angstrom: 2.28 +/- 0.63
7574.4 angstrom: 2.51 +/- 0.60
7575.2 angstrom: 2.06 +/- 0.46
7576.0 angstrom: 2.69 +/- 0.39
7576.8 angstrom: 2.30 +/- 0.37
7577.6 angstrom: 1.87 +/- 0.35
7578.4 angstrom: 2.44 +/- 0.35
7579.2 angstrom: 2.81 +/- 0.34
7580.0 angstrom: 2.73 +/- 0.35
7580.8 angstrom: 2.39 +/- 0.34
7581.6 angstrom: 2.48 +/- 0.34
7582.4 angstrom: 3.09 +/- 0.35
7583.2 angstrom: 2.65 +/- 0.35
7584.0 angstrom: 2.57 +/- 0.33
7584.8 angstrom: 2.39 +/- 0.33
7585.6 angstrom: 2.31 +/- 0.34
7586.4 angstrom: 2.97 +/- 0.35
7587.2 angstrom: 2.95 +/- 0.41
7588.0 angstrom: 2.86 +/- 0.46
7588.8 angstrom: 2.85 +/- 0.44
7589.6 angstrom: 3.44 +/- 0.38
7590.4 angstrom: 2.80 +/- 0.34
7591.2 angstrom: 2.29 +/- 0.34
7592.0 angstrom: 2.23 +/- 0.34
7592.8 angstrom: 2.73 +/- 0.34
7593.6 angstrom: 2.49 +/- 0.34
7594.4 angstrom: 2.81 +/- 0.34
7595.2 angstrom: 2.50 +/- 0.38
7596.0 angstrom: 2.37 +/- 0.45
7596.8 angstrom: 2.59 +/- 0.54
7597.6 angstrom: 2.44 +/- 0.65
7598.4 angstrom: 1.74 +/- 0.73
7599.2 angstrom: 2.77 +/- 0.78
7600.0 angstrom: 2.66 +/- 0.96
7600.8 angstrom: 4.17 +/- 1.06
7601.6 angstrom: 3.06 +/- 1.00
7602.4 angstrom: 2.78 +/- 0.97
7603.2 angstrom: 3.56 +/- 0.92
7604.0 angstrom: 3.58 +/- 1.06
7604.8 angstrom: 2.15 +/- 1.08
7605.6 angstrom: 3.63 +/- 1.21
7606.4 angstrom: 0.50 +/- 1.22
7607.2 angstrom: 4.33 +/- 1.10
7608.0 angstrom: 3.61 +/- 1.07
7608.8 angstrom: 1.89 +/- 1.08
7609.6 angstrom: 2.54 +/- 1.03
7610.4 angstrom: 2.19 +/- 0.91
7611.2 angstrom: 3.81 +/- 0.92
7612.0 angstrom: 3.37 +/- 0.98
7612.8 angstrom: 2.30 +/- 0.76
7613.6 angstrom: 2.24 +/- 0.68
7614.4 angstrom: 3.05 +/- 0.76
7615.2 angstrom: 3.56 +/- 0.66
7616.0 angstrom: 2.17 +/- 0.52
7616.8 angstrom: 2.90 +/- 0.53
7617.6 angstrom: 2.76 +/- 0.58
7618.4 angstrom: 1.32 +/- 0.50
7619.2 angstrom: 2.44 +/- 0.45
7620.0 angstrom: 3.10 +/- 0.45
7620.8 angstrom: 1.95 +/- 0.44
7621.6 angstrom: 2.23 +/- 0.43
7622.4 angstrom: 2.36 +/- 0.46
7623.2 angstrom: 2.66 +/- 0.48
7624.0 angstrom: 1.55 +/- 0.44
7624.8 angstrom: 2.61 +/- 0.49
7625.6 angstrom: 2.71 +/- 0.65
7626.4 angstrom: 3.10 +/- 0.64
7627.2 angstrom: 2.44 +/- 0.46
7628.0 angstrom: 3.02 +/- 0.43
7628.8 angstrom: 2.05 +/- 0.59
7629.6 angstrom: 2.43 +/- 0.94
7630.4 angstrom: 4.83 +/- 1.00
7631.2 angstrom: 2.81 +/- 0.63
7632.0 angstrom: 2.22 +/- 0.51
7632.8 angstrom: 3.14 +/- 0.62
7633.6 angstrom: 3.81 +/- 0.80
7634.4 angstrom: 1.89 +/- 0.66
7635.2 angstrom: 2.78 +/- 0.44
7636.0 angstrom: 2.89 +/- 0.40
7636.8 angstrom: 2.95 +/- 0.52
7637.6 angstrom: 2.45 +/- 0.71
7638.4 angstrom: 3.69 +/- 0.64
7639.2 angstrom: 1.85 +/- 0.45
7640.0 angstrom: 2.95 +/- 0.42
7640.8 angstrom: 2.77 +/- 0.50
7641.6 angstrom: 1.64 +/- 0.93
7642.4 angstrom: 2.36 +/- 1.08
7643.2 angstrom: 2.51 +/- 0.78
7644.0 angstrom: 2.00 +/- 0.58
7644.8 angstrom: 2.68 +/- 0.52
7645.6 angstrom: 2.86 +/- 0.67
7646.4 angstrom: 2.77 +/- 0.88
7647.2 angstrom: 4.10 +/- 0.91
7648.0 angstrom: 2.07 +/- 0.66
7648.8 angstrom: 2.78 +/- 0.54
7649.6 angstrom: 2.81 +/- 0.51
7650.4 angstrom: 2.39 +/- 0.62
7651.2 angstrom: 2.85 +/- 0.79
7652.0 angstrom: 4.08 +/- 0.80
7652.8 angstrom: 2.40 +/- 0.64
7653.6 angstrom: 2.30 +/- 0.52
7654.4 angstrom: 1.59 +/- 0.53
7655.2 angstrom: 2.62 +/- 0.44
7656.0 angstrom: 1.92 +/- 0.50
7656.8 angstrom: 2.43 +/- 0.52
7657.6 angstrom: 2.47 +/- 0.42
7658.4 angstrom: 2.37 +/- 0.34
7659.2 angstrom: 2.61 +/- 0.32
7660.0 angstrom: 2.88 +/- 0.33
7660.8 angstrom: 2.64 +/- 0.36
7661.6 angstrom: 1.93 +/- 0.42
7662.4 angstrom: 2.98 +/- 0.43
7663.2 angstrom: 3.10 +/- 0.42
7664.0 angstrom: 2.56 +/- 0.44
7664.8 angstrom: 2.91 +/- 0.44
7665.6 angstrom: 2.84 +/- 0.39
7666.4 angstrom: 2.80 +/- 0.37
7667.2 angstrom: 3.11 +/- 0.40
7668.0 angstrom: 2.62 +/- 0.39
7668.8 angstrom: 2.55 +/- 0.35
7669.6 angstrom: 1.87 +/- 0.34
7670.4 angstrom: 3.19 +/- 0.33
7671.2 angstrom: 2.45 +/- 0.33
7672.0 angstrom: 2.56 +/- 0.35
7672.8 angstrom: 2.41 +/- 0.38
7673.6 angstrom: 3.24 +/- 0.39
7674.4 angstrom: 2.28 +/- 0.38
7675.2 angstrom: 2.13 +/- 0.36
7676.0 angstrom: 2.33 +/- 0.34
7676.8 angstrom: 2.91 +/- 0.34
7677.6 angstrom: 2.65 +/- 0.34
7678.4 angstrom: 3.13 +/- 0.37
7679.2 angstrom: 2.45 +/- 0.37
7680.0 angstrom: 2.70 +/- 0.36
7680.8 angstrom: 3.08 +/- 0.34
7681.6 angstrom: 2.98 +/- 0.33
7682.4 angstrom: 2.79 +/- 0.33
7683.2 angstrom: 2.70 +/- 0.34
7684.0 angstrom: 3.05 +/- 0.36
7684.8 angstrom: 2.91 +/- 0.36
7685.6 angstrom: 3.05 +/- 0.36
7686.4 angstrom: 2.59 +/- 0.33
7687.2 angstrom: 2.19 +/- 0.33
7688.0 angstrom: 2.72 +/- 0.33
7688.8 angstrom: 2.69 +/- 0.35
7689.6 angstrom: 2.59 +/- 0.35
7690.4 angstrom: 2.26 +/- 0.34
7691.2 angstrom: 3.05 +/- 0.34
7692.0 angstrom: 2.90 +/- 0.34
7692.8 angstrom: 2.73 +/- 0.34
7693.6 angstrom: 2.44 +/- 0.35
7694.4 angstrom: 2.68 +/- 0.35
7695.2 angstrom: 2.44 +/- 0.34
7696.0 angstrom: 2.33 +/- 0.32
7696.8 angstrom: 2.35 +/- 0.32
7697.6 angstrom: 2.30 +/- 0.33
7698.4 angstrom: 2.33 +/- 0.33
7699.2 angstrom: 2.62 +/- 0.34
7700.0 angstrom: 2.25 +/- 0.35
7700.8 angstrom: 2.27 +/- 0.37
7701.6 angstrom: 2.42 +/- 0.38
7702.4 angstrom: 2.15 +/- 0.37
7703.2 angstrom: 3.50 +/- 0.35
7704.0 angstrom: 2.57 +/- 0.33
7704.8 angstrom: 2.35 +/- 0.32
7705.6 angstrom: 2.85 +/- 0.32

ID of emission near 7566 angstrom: [N II]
